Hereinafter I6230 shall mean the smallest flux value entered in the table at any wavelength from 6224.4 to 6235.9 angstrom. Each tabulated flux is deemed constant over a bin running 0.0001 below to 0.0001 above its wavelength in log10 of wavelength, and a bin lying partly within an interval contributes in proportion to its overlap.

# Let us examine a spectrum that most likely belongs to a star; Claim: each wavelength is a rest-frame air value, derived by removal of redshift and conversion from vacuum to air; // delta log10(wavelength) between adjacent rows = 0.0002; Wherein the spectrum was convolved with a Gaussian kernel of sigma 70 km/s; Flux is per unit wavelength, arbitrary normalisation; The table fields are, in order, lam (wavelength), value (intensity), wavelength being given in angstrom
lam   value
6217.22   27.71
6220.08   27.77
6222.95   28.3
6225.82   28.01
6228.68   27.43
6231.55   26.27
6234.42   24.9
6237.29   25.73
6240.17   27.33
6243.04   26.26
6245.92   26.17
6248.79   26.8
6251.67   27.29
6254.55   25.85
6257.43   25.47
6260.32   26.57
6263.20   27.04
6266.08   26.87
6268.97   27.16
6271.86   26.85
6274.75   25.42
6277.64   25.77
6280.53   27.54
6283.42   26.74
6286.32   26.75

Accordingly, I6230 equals 24.9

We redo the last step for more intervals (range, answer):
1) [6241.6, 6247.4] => 26.17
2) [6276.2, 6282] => 25.77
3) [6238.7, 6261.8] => 25.47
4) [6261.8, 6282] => 25.42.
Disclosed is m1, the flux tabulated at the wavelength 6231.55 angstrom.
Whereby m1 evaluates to 26.27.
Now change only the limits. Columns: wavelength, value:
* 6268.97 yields 27.16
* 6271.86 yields 26.85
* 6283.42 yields 26.74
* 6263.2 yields 27.04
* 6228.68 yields 27.43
